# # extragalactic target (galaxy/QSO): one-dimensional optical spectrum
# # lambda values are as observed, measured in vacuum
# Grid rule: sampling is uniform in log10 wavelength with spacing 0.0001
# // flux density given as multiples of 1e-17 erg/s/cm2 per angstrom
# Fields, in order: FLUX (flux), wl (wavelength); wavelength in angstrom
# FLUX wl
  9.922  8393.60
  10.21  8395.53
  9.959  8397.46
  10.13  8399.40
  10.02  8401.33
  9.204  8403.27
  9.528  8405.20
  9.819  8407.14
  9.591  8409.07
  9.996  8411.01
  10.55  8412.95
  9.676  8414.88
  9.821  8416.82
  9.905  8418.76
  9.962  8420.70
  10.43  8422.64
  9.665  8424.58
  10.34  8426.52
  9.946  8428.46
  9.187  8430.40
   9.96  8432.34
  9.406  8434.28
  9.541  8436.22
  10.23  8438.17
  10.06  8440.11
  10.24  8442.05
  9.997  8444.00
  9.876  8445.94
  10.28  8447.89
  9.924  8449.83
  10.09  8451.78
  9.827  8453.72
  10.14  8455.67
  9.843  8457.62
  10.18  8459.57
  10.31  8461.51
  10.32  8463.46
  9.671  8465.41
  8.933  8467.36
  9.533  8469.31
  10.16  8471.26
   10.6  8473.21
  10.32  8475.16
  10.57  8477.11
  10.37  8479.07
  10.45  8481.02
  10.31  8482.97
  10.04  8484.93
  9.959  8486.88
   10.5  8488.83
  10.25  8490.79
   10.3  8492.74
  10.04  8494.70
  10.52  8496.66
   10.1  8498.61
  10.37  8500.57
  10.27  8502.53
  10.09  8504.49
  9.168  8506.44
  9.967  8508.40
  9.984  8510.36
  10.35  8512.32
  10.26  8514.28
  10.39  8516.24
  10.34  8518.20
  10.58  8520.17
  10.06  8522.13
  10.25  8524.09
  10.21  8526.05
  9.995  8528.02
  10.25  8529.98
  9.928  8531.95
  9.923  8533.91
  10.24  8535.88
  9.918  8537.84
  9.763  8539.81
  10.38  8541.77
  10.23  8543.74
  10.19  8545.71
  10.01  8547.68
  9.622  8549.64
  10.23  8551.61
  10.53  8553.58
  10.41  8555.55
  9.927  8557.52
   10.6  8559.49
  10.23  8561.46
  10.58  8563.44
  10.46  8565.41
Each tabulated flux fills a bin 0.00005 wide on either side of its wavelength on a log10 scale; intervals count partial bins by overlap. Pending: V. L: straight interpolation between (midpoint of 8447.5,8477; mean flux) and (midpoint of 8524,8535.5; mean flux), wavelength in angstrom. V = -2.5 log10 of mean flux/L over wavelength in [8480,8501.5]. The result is -0.02 mag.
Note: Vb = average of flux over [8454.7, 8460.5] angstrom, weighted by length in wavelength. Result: 10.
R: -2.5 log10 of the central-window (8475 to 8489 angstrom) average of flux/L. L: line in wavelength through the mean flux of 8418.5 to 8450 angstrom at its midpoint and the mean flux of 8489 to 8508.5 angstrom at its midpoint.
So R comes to -0.02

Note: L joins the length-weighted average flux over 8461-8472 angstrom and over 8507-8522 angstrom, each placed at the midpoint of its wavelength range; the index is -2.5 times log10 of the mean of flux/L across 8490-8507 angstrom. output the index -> -0.01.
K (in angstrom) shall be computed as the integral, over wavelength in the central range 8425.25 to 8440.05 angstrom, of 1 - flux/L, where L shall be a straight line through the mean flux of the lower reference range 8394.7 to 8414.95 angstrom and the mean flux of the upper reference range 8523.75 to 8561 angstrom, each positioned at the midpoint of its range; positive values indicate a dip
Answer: 0.19 angstrom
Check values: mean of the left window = 9.89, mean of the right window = 10.1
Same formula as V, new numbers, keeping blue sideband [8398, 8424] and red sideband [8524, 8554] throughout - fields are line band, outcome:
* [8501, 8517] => 0.00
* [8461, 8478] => -0.01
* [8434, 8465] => -0.01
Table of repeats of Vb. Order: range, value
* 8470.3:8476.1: 10.4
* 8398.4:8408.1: 9.73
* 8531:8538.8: 10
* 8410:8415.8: 10.1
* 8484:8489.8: 10.2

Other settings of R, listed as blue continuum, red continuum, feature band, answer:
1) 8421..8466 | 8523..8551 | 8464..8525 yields -0.013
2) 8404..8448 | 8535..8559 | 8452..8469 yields 0.008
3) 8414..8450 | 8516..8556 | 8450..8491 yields -0.011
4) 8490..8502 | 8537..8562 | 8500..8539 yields 0.010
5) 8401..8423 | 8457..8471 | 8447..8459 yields -0.019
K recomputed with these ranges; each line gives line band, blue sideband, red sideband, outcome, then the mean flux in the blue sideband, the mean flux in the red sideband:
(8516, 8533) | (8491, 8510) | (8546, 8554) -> -0.21 angstrom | 10.1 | 10.1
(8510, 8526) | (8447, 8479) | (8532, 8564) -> -0.25 angstrom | 10.1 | 10.2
